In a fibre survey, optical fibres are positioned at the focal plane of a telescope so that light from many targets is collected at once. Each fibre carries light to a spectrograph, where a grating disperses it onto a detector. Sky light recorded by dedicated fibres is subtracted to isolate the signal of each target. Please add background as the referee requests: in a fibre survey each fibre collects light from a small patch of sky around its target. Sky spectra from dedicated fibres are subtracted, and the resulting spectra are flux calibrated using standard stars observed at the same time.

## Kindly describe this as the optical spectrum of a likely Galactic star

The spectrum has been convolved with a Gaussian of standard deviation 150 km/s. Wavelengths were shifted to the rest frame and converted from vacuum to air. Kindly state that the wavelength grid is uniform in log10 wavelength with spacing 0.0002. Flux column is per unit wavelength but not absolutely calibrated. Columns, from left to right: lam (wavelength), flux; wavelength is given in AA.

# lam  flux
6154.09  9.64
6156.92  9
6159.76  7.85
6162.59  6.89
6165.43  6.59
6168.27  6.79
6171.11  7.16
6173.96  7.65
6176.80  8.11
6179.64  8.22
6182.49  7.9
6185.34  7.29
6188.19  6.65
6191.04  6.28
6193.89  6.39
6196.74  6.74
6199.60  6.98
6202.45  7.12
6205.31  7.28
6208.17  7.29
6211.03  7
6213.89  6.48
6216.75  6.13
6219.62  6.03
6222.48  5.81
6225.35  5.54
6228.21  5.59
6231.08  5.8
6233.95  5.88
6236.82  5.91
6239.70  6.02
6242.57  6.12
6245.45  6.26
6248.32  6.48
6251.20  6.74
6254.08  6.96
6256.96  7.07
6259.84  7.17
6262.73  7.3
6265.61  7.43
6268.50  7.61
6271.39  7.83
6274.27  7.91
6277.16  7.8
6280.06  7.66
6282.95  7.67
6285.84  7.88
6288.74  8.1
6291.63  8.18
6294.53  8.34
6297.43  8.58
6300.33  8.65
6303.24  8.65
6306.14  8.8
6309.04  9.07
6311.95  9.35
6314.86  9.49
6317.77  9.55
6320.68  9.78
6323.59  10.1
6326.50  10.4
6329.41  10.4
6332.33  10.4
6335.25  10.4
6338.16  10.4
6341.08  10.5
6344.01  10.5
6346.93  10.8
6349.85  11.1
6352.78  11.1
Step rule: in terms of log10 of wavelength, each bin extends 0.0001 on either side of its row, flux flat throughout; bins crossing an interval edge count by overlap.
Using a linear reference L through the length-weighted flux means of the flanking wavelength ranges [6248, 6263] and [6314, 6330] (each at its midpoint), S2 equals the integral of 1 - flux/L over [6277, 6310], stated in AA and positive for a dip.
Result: 1.4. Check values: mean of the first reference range 6.96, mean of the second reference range 9.95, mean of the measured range 8.29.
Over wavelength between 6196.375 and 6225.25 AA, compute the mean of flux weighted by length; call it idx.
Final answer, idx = 6.63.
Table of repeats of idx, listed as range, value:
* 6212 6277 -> 6.58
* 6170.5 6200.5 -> 7.22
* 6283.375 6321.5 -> 8.76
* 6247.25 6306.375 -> 7.74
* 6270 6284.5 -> 7.78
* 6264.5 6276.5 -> 7.71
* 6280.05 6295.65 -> 8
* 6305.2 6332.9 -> 9.73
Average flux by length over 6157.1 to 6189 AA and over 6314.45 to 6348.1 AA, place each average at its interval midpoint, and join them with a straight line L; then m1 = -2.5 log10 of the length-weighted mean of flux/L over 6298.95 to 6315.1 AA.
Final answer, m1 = 0.10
